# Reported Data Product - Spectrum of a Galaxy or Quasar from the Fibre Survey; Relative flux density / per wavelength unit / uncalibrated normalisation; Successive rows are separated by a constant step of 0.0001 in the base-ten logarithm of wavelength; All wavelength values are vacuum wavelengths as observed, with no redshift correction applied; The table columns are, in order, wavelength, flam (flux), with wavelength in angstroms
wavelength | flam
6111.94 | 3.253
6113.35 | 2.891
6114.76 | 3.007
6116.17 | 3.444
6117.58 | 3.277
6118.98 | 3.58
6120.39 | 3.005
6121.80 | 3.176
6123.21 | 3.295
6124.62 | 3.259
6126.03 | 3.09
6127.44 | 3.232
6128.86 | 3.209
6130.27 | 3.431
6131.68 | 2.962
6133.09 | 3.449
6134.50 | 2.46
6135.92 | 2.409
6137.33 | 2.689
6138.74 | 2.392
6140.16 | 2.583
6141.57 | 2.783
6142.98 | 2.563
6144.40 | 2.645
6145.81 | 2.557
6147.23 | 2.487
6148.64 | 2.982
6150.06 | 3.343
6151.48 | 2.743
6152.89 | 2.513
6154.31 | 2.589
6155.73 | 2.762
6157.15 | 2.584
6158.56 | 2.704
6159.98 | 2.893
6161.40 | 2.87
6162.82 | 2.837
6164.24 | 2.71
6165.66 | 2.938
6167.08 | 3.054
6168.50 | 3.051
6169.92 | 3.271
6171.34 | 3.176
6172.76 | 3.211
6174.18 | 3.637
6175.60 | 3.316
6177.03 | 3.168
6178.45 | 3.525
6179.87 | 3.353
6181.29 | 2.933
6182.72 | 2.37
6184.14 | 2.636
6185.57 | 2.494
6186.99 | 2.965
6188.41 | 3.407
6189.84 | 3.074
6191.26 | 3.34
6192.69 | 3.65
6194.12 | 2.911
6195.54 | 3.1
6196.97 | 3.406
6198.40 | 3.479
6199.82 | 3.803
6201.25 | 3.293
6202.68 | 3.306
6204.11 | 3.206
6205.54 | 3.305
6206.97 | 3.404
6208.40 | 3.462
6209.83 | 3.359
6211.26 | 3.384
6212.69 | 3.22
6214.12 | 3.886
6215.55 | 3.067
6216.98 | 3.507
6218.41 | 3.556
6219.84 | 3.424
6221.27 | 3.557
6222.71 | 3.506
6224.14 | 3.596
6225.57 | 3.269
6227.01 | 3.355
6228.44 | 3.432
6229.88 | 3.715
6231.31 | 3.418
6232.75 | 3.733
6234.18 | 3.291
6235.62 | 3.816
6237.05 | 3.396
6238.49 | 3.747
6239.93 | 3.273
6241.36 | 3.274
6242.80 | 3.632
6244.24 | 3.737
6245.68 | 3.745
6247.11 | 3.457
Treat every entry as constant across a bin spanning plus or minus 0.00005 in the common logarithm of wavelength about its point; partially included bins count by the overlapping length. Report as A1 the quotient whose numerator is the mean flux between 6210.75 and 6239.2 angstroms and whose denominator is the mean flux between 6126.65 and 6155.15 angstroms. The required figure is 1.25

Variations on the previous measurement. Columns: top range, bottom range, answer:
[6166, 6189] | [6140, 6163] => 1.13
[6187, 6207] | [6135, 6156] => 1.25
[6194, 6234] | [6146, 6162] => 1.24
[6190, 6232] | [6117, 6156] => 1.17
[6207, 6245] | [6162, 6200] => 1.11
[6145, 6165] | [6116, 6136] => 0.87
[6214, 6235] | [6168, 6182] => 1.06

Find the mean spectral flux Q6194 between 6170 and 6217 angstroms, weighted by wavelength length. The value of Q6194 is 3.25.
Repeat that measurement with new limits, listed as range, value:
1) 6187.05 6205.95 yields 3.32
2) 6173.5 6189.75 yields 3.07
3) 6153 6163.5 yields 2.73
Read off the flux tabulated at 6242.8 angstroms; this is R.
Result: 3.632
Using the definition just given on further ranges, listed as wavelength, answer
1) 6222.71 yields 3.506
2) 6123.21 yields 3.295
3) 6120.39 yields 3.005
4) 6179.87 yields 3.353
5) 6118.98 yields 3.58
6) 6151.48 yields 2.743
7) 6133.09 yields 3.449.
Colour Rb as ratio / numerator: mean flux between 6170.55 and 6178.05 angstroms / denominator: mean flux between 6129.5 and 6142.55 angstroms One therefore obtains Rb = 1.18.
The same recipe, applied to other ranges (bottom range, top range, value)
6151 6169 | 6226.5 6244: 1.26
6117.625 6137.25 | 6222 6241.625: 1.12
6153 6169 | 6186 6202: 1.18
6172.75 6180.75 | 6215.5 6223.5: 1.03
